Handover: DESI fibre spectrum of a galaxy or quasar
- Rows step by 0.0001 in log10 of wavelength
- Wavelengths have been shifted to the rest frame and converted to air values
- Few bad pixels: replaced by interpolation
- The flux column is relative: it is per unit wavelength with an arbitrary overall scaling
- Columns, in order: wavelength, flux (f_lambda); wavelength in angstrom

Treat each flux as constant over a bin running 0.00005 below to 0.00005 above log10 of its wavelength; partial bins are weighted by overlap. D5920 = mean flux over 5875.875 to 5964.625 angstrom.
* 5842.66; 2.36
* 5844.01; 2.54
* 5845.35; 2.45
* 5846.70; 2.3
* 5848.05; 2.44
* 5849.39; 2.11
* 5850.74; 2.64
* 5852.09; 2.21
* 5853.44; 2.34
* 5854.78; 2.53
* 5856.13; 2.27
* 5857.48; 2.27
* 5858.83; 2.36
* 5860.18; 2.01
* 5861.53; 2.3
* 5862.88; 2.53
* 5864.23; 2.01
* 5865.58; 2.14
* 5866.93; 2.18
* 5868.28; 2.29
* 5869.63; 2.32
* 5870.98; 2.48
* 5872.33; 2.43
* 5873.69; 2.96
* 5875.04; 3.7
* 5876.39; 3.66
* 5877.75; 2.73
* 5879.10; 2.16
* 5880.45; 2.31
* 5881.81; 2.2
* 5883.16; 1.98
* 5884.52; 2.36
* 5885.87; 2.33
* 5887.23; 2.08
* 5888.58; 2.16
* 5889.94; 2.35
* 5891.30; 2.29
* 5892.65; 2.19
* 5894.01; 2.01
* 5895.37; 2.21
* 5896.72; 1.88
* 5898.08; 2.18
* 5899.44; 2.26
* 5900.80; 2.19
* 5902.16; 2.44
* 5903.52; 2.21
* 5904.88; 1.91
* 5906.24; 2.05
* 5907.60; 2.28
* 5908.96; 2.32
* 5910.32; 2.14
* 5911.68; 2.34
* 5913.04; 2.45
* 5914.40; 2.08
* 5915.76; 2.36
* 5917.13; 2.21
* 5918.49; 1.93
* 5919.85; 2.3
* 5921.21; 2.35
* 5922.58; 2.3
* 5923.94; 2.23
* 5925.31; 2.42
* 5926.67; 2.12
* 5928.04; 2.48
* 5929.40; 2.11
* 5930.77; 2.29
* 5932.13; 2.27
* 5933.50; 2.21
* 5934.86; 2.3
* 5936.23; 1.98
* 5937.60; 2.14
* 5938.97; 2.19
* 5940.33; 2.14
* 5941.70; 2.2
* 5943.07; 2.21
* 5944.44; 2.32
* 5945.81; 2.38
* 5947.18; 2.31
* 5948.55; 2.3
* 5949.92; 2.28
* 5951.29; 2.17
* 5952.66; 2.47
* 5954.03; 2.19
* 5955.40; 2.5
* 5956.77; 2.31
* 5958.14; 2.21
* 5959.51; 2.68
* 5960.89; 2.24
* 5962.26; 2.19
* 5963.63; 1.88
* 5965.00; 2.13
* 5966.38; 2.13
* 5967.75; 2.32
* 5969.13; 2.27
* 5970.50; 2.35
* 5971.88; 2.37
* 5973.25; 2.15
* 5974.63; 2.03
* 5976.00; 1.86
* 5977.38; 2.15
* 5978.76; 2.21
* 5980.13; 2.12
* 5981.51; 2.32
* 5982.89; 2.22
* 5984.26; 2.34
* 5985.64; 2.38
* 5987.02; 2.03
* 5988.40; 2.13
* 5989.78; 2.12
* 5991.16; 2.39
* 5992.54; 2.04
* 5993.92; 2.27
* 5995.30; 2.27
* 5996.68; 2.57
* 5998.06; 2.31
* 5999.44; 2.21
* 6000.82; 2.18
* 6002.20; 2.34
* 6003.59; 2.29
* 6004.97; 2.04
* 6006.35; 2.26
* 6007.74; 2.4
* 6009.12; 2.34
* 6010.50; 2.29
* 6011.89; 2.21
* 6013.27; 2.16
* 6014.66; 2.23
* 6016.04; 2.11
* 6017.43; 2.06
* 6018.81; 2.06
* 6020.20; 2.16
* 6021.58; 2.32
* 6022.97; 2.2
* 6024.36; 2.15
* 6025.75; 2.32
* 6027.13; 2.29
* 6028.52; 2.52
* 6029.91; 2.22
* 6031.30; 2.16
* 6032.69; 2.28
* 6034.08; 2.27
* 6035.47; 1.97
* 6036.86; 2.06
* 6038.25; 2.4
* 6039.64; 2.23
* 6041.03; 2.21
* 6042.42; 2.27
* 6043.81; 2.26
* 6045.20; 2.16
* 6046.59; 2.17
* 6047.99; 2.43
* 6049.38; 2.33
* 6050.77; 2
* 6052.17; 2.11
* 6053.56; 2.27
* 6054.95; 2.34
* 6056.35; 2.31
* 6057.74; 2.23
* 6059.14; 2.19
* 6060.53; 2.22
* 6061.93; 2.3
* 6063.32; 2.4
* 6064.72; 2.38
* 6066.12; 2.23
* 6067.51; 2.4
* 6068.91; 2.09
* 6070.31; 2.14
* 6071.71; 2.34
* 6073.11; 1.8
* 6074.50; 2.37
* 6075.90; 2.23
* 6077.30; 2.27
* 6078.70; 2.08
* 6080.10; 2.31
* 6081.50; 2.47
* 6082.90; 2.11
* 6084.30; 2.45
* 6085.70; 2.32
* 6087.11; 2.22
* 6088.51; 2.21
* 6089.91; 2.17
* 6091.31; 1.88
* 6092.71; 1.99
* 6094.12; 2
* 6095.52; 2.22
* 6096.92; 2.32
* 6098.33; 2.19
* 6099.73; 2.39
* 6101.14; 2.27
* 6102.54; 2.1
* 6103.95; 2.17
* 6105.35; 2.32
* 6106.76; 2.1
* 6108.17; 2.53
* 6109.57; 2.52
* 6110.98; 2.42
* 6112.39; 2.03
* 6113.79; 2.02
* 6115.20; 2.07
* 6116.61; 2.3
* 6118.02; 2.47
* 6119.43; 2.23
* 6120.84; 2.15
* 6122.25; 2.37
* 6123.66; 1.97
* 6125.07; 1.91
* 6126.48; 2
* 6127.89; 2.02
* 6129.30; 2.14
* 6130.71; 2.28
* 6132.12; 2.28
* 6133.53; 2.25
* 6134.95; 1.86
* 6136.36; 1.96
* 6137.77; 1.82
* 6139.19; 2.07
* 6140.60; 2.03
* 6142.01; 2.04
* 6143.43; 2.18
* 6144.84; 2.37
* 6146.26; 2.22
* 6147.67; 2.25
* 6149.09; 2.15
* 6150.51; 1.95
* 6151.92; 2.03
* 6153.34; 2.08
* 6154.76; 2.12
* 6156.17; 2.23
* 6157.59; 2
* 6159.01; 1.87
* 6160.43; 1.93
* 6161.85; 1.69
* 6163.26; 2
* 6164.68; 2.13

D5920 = 2.26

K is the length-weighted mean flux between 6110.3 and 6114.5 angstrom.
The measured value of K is 2.16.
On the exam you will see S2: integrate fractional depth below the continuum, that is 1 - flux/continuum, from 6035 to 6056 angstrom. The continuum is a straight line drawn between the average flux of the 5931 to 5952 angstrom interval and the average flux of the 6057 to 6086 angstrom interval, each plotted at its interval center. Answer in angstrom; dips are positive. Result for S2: 0.3 angstrom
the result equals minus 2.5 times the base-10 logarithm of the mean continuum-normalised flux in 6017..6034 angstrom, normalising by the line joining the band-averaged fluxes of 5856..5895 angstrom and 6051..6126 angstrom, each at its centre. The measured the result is 0.02 mag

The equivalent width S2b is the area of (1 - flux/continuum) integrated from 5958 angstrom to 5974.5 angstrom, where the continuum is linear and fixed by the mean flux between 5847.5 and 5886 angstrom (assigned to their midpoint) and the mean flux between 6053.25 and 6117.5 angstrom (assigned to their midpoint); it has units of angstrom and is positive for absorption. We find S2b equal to 0.7 angstrom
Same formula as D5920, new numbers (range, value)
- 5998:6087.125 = 2.24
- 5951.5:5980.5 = 2.23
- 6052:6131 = 2.22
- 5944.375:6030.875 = 2.24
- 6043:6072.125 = 2.25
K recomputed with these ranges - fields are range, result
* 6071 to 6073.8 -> 2.07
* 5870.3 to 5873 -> 2.46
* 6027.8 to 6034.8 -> 2.29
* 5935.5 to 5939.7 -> 2.11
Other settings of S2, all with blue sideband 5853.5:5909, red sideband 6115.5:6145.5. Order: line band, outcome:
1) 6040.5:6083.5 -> -1.1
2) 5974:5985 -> 0.4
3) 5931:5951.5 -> 0.5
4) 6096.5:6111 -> -1.0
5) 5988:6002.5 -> -0.1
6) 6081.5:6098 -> -0.2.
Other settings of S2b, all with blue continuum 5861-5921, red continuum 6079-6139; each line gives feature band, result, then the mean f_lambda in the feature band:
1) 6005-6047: 0.2 angstrom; 2.22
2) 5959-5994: 1.0 angstrom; 2.2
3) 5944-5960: -0.4 angstrom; 2.34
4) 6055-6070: -0.4 angstrom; 2.27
